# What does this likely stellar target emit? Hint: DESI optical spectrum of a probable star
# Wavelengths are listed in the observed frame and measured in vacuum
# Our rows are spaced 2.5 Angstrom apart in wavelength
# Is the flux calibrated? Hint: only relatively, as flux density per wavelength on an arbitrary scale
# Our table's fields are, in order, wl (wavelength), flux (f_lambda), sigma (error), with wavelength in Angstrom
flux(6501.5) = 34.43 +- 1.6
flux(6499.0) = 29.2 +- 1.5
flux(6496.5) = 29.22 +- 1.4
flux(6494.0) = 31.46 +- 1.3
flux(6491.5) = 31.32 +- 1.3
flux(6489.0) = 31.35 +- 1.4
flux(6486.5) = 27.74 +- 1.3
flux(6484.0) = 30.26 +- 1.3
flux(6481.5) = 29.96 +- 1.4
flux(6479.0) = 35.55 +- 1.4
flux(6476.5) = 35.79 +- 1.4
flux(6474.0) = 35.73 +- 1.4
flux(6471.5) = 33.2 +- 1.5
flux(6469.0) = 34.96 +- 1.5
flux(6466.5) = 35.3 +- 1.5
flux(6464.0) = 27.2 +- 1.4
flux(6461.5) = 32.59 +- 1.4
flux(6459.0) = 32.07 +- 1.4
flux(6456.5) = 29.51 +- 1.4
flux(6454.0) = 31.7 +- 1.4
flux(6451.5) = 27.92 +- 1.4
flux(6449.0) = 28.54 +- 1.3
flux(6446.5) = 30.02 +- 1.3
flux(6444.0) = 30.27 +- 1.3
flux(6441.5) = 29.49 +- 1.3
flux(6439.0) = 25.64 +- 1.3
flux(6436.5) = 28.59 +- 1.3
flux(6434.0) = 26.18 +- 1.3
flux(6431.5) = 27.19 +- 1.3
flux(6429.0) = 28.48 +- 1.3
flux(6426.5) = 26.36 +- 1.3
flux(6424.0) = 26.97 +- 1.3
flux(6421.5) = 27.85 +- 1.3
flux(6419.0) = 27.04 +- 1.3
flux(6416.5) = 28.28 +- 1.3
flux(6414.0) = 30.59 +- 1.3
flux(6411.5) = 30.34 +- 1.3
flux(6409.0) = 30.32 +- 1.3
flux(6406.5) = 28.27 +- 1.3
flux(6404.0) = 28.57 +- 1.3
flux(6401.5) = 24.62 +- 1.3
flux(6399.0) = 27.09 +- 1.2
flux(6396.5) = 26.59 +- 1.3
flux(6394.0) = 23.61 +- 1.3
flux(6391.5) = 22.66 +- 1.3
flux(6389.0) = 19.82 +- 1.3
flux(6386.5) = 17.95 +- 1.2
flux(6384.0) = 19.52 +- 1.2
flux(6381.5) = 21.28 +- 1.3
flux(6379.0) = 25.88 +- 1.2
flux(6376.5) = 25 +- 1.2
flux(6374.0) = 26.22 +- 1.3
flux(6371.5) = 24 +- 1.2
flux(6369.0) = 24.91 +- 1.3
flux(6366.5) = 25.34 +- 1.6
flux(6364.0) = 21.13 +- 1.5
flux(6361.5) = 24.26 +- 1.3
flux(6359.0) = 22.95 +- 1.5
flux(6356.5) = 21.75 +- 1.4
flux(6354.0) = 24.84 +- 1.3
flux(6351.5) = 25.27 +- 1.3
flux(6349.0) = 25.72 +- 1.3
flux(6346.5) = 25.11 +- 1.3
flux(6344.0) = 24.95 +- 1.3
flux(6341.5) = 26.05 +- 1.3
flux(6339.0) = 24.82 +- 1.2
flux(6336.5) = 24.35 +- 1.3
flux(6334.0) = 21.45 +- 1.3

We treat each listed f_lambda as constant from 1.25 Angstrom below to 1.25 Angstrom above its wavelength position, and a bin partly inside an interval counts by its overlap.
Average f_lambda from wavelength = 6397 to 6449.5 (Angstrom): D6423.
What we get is 28.1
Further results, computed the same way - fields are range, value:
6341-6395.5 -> 23.5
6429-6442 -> 27.4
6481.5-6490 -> 29.8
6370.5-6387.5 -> 22.9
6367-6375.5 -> 25.1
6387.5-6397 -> 22.8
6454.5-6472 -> 32.1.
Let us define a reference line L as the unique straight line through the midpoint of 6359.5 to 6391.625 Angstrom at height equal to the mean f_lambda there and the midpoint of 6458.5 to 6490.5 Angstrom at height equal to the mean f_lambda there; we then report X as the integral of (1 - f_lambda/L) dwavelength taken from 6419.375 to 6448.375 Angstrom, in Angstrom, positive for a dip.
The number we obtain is 0.6 Angstrom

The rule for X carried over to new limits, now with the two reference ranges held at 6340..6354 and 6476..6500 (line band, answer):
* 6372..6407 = 4.0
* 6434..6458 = 0.3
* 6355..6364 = 1.1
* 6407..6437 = 0.2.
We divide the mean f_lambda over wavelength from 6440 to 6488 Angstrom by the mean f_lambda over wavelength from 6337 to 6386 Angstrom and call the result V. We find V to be 1.31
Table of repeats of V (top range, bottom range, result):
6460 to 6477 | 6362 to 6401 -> 1.43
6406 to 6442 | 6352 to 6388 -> 1.21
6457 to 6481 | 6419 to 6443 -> 1.22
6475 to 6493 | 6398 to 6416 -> 1.11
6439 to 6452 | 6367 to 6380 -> 1.15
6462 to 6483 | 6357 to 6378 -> 1.38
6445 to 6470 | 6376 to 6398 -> 1.38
